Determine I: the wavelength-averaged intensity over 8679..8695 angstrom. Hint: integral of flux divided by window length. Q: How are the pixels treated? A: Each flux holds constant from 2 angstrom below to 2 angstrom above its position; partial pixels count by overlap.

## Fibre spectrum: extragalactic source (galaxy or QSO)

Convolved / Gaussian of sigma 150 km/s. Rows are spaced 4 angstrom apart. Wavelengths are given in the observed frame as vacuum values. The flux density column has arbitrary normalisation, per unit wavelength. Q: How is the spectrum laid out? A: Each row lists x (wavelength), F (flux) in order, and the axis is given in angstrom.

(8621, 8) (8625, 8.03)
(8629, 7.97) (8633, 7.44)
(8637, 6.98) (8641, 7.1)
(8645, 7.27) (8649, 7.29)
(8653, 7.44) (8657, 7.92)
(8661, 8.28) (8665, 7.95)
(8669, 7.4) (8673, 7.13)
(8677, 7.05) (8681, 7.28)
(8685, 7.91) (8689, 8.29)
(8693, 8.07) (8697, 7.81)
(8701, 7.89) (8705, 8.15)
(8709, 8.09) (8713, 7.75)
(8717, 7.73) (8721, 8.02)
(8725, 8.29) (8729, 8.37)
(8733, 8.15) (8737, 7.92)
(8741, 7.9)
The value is 7.89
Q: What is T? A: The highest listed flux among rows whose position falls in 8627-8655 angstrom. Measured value 7.97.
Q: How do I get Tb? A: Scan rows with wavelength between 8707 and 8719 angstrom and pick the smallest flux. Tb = 7.73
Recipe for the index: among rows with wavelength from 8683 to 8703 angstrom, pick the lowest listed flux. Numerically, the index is 7.81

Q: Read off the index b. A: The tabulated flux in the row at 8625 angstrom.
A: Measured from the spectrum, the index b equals 8.03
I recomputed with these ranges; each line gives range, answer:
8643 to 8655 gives 7.33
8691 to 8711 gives 8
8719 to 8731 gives 8.23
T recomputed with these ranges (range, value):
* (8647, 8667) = 8.28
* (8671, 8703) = 8.29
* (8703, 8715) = 8.15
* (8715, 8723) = 8.02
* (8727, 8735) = 8.37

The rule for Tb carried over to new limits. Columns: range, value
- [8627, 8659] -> 6.98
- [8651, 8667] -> 7.44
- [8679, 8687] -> 7.28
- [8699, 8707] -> 7.89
